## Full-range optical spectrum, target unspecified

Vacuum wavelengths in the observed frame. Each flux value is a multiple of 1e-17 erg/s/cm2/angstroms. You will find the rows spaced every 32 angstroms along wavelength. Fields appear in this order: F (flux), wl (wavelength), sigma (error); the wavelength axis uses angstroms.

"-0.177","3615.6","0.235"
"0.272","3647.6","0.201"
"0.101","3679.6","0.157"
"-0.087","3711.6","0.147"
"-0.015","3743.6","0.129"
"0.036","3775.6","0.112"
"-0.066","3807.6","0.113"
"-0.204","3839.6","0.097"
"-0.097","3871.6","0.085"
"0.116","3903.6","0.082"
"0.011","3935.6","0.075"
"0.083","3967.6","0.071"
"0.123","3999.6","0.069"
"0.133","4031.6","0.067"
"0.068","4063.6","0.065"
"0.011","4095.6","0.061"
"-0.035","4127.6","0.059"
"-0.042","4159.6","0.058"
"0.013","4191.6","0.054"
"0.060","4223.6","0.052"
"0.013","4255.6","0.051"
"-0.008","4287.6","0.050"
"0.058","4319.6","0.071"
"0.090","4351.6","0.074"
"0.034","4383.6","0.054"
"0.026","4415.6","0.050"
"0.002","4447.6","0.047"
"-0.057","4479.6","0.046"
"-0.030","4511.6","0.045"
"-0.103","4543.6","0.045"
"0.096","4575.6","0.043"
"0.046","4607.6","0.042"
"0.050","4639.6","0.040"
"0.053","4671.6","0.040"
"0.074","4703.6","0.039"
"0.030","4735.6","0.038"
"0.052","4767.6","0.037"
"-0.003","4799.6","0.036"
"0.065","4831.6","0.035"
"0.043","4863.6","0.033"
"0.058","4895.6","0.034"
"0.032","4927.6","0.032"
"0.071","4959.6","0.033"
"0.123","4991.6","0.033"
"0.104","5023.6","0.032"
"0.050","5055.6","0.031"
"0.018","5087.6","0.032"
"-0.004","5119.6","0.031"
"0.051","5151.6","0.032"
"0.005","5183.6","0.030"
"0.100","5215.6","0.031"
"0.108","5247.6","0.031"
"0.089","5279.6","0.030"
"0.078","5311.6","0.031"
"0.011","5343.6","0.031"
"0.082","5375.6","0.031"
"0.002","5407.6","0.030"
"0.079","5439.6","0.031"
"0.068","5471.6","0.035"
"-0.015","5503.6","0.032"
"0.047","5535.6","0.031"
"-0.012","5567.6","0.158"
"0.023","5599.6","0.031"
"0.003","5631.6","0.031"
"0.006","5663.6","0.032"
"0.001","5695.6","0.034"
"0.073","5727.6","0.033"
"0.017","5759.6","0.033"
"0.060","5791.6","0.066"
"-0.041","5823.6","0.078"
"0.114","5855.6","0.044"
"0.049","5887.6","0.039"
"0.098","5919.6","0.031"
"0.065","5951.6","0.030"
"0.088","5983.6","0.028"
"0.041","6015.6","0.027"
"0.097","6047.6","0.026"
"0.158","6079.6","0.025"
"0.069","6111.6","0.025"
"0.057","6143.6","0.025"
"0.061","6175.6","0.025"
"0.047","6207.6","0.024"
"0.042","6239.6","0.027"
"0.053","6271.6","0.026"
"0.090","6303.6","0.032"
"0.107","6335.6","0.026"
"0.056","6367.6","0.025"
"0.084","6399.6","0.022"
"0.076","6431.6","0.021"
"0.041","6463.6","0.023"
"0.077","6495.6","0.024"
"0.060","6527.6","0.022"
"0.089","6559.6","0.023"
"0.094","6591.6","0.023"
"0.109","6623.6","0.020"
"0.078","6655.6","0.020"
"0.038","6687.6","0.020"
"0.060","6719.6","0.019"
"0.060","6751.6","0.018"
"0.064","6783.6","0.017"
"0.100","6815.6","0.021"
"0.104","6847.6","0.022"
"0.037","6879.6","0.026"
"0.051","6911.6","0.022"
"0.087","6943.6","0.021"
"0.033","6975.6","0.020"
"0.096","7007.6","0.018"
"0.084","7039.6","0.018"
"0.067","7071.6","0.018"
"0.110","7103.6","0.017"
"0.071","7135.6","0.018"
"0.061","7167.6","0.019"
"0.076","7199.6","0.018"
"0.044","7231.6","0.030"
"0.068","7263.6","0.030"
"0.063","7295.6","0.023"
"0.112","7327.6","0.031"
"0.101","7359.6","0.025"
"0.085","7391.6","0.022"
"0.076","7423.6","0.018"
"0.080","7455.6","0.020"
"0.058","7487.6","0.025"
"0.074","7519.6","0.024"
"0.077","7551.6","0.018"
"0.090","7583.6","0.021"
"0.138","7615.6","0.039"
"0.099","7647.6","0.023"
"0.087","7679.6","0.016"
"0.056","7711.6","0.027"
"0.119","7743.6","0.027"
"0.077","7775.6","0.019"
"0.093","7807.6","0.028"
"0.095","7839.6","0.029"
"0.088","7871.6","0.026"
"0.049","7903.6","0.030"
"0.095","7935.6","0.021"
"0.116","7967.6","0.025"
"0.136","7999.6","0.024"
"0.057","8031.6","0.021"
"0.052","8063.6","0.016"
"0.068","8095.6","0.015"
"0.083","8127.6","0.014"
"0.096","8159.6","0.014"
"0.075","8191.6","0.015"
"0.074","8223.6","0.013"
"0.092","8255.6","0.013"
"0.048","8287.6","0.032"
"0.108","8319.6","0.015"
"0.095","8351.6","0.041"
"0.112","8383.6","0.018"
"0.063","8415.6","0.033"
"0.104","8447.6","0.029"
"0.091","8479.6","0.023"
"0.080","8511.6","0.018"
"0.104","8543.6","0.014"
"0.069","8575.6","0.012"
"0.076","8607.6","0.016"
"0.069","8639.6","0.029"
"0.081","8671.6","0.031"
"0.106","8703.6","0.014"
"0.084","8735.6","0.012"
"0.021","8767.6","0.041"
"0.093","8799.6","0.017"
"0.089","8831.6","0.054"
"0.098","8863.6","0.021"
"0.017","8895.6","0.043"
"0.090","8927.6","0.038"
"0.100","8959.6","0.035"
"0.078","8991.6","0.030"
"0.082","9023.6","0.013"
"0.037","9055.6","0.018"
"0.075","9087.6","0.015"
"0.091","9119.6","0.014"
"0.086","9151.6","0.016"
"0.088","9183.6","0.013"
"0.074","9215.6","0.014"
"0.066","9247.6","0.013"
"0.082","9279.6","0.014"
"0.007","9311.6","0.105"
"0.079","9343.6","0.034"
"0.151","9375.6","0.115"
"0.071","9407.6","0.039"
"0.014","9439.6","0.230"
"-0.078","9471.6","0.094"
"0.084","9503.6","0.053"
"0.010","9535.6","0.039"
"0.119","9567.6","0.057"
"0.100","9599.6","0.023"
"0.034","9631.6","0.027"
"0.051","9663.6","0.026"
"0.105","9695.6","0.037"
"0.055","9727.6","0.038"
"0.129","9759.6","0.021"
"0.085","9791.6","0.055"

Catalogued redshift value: 0.09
